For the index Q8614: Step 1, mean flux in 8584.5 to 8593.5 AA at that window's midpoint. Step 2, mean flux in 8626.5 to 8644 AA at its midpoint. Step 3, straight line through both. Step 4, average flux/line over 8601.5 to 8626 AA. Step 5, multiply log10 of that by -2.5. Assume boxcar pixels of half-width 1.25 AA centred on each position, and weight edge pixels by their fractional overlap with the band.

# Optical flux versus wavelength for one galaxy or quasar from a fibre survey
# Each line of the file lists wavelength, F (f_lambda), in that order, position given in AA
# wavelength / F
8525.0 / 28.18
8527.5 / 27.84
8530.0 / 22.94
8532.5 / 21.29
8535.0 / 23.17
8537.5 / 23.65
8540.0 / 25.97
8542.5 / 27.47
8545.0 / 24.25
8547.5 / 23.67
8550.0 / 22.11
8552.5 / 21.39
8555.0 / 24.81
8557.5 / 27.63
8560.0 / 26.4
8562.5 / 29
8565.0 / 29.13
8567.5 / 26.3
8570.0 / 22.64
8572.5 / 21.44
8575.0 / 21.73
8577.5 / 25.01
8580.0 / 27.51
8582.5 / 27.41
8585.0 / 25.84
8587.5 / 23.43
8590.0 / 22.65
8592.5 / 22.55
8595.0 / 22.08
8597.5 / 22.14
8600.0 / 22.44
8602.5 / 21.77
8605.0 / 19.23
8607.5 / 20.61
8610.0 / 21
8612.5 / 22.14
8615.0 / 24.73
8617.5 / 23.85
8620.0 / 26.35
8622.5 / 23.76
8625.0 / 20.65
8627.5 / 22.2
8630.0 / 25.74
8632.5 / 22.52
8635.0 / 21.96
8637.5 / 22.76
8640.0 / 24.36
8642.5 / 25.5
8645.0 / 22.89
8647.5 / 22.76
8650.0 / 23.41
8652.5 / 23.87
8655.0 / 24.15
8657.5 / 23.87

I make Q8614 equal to 0.052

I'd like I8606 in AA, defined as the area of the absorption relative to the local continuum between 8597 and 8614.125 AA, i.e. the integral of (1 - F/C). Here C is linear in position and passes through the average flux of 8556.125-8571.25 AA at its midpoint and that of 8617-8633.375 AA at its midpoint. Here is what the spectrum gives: 2.3 AA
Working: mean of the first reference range 26.8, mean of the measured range 21.4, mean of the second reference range 23.6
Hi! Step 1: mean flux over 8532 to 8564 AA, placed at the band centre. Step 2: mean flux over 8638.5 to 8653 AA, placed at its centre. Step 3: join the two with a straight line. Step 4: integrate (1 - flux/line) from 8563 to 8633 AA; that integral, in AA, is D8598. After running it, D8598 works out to 2.2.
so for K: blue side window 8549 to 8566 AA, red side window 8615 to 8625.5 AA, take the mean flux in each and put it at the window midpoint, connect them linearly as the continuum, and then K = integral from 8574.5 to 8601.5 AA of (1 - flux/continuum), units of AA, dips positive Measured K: 1.1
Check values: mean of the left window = 25.8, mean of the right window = 24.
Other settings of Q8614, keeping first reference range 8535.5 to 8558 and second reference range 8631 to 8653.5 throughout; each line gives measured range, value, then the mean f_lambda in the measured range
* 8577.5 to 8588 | -0.091 mag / 26.1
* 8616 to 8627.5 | 0.003 mag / 23.5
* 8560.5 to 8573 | -0.078 mag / 26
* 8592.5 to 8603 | 0.078 mag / 22.2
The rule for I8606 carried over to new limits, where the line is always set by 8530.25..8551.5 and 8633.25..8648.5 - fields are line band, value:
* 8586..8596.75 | 0.4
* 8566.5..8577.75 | 0.2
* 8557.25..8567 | -1.7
